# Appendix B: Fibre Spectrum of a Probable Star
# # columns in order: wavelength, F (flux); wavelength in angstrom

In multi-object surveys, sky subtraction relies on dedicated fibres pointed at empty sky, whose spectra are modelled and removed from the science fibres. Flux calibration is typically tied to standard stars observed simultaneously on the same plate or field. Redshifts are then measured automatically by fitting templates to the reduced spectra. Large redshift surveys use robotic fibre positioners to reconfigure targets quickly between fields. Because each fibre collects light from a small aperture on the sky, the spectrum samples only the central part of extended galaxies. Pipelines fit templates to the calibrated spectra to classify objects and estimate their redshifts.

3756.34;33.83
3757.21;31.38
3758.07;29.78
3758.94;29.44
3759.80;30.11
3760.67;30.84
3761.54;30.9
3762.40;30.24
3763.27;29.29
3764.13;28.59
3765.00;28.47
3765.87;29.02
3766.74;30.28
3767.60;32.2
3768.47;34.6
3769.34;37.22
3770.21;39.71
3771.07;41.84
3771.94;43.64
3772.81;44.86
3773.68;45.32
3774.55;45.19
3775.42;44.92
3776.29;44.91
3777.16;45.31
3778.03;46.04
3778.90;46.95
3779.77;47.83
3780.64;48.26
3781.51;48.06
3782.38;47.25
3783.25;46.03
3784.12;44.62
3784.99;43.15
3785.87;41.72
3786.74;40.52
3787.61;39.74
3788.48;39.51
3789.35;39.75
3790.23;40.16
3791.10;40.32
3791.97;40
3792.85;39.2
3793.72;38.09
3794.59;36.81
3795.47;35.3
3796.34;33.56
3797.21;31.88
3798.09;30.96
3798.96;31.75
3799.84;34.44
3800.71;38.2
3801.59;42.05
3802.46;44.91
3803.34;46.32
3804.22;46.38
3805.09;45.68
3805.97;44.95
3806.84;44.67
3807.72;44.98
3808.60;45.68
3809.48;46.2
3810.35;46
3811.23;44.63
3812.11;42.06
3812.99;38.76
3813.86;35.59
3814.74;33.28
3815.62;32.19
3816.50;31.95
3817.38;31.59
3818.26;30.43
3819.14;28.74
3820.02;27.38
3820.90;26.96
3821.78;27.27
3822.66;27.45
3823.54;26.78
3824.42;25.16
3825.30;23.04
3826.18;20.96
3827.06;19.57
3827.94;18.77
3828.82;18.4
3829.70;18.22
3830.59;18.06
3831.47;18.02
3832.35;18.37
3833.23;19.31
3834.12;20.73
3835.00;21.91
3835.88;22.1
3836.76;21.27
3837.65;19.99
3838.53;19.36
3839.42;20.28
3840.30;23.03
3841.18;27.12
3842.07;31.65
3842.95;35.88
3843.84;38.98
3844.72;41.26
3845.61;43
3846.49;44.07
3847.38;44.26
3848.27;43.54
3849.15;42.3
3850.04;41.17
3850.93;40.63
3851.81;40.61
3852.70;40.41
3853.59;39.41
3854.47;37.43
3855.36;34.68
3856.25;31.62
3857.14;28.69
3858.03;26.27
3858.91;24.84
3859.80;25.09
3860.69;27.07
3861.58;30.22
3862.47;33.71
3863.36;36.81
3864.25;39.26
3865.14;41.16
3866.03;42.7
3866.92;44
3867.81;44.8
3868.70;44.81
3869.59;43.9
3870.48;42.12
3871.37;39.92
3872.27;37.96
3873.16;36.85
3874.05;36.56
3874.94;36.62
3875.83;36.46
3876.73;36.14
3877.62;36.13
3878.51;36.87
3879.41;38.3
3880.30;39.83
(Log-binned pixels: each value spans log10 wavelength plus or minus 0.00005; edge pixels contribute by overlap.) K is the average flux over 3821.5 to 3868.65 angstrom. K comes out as 30.5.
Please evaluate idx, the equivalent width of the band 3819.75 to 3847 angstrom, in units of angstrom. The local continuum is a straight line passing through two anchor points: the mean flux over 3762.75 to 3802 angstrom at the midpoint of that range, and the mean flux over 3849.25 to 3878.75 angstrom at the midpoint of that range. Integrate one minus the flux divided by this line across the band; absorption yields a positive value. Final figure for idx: 9.0 angstrom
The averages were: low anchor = 39.5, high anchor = 36.9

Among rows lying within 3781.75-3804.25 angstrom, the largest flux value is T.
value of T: 47.25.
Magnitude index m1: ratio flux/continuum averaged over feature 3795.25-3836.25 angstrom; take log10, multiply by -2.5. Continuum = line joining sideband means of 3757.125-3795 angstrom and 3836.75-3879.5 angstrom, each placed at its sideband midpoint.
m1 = 0.18 mag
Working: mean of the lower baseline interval 39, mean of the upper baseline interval 35.8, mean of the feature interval 31.9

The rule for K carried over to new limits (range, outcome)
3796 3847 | 31.6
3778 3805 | 40.9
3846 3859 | 37.7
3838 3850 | 35.1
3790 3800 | 36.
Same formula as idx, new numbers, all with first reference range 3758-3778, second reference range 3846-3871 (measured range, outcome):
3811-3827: 2.91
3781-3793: -1.87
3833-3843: 3.81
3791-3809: -1.47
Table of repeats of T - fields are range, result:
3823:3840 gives 26.78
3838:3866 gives 44.26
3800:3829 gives 46.38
